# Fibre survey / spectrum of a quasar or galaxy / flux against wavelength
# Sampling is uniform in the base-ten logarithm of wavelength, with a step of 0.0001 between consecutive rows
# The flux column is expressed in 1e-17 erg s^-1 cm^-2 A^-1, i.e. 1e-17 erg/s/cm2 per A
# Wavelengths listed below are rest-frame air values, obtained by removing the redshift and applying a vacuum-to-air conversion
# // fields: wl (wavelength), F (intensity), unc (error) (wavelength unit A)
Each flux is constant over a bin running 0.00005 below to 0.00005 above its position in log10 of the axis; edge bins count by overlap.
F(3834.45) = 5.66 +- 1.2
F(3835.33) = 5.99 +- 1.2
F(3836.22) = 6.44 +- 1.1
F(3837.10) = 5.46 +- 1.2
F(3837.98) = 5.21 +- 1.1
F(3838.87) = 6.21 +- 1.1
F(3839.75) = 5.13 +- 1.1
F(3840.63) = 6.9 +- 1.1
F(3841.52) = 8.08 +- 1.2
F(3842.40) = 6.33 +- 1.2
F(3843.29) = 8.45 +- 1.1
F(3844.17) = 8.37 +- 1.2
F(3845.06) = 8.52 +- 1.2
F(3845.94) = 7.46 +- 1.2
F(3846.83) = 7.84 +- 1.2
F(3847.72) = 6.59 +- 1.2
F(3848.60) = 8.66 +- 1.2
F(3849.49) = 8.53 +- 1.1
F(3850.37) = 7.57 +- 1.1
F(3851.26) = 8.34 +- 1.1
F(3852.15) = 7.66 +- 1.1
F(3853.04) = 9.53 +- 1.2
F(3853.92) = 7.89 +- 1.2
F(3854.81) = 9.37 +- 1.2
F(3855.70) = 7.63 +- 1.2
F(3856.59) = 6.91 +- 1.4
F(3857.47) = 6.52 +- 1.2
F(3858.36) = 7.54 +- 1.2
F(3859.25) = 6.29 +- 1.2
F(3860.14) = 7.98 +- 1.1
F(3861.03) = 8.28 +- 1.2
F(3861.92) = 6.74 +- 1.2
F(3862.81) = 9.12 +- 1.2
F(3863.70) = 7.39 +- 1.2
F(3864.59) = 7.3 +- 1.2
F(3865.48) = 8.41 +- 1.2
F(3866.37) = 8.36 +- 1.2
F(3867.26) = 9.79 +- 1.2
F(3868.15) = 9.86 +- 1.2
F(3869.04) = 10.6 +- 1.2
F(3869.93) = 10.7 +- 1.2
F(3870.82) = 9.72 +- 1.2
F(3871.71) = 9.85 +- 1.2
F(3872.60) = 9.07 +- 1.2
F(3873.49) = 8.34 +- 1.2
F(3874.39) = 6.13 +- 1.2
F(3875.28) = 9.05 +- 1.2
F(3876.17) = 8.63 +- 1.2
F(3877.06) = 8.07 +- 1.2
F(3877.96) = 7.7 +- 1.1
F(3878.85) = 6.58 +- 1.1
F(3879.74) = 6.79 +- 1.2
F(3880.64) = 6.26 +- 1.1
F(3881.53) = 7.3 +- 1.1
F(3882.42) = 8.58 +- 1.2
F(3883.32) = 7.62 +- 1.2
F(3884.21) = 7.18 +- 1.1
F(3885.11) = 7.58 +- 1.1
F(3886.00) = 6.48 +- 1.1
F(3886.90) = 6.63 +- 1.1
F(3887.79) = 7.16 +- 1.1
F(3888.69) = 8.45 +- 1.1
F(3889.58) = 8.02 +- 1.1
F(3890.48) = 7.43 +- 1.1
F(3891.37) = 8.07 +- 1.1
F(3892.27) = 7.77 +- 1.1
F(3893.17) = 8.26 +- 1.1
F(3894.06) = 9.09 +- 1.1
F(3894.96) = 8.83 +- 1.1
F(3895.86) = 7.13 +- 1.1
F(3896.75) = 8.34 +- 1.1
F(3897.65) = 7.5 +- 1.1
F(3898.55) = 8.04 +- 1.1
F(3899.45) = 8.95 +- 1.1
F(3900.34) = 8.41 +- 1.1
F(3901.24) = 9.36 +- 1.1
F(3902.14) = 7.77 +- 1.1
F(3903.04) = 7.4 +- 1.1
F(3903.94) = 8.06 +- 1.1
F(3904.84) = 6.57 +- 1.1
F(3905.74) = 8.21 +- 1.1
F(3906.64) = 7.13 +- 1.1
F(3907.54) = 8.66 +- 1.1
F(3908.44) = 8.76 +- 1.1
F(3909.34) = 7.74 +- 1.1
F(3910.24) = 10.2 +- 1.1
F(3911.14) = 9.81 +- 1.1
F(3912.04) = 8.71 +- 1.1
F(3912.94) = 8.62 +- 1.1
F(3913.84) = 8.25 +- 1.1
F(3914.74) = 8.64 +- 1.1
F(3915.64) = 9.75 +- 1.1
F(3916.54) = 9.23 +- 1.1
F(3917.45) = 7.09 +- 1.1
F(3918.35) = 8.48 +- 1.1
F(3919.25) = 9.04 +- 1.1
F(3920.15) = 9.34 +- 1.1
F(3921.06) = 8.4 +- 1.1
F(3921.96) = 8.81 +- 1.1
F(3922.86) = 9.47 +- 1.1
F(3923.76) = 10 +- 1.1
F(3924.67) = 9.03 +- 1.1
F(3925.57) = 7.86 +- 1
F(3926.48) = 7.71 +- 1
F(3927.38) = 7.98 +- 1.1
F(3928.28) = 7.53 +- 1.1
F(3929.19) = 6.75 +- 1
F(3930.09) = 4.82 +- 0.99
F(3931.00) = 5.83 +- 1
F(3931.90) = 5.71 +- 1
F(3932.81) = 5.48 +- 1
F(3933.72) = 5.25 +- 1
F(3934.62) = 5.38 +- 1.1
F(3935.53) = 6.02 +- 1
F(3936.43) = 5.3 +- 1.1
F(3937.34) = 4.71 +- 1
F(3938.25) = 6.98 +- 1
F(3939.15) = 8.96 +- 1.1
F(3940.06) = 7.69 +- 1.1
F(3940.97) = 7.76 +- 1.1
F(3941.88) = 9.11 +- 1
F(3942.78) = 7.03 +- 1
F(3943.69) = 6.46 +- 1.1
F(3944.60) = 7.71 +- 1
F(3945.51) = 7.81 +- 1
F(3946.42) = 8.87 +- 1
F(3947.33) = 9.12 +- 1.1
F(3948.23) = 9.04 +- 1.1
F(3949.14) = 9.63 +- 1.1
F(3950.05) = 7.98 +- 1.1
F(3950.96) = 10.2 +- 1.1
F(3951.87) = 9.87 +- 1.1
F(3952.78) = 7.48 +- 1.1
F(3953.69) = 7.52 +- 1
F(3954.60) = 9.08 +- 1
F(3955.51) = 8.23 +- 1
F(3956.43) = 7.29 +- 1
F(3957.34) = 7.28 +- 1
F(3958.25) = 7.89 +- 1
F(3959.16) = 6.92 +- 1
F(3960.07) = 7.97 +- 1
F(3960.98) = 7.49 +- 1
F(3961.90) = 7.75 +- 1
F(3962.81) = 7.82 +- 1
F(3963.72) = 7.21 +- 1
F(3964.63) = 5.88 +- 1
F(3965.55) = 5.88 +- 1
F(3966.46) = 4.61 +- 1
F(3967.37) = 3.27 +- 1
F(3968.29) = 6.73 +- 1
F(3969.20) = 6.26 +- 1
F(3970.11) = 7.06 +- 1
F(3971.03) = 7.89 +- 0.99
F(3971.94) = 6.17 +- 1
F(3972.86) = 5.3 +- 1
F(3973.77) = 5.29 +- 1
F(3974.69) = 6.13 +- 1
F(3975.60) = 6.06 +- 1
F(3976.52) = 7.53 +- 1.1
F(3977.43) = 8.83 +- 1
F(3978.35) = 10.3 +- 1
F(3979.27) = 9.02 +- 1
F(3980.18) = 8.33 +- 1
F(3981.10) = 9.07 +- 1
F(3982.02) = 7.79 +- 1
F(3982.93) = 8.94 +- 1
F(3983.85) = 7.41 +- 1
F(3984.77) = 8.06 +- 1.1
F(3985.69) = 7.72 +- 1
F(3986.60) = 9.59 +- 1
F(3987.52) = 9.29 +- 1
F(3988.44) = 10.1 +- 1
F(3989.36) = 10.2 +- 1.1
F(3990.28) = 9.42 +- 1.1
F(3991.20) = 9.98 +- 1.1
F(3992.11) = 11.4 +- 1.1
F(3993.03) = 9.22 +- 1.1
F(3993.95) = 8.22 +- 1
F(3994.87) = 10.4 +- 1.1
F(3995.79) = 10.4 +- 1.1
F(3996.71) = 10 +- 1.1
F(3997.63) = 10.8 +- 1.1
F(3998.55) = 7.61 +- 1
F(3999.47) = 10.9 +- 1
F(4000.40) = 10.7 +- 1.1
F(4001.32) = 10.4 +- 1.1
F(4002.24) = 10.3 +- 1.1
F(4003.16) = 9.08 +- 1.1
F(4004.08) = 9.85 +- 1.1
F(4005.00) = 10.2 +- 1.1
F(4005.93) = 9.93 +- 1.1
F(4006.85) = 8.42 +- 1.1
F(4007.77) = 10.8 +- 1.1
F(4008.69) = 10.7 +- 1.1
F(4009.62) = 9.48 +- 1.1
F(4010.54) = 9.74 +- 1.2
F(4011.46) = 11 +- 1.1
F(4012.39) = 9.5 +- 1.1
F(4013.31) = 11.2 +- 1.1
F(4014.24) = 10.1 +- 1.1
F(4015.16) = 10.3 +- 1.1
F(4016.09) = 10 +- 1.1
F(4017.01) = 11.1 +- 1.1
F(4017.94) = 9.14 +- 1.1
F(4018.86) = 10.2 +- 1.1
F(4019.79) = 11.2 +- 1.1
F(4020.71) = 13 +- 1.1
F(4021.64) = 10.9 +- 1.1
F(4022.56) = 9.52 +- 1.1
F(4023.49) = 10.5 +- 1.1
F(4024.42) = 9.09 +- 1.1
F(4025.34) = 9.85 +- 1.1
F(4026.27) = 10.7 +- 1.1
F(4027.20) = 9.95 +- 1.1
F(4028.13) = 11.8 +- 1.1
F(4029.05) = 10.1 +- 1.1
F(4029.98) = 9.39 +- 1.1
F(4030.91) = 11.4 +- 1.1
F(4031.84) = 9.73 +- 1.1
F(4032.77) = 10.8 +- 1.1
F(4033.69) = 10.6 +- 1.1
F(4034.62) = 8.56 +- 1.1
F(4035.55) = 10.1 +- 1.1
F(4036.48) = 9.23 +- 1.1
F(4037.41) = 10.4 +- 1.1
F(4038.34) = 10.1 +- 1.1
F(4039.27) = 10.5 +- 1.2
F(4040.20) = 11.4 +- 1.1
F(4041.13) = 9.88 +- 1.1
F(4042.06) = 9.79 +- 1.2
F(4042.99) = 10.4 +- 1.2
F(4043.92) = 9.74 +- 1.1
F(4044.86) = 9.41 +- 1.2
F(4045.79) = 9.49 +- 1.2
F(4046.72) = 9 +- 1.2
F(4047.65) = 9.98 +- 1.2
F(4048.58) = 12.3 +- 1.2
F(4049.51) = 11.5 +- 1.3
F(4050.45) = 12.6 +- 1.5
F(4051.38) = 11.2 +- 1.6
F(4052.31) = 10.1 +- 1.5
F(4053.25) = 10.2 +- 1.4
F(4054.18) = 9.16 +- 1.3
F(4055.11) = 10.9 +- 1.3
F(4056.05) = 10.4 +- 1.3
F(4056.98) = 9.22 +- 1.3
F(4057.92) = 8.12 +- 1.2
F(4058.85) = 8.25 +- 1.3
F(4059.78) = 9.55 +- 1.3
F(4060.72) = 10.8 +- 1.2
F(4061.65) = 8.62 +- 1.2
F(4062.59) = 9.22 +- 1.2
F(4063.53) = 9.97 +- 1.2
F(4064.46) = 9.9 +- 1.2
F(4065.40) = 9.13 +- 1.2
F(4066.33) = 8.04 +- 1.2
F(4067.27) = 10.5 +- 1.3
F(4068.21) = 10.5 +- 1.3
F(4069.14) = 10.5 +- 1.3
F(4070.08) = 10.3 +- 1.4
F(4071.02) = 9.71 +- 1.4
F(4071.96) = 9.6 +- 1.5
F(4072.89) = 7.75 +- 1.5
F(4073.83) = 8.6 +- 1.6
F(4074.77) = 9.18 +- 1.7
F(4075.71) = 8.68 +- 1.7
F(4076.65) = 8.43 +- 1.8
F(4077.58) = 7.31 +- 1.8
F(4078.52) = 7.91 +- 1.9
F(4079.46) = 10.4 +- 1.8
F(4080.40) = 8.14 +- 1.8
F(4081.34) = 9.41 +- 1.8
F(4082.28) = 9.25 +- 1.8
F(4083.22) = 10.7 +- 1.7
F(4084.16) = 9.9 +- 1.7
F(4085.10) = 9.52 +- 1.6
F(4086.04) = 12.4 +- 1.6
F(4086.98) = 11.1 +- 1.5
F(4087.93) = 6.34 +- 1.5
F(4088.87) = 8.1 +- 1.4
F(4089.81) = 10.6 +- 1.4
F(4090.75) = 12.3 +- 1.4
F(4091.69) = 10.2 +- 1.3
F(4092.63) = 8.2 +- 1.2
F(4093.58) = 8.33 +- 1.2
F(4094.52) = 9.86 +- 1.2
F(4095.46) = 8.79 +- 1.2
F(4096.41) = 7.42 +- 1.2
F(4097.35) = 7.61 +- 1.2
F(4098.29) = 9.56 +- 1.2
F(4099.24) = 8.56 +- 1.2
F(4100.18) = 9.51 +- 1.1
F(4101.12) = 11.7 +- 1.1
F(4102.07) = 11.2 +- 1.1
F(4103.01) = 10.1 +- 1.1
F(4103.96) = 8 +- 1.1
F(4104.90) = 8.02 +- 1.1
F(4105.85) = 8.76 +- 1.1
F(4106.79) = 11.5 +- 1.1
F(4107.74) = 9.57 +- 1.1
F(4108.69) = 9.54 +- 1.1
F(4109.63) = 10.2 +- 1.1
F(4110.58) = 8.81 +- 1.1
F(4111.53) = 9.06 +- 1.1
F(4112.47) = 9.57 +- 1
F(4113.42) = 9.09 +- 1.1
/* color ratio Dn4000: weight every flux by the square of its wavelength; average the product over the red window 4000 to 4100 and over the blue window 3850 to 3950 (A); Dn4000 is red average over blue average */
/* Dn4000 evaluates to 1.33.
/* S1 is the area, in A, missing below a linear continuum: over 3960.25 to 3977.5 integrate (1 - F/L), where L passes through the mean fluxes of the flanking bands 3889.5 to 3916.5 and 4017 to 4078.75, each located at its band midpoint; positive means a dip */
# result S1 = 5.0 A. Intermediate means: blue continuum 8.33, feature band 6.45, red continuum 9.92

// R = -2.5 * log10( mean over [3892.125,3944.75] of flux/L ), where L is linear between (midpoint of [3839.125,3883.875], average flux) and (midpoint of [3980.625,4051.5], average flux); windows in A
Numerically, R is 0.12 mag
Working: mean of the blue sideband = 8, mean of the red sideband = 10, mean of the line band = 7.84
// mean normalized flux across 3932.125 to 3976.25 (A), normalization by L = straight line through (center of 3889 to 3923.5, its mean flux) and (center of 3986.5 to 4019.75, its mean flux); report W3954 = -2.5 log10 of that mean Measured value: 0.28 mag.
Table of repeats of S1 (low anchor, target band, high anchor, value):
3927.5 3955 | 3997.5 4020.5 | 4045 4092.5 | -4.07 A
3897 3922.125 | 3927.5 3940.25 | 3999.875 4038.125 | 3.83 A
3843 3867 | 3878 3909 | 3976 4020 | 2.24 A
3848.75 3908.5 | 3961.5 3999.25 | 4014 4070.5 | 5.33 A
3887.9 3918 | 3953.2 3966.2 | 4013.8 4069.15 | 2.36 A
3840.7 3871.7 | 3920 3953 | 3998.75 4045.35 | 5.52 A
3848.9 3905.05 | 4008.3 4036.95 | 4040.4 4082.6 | -3.04 A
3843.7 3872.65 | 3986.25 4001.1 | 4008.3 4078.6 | -0.59 A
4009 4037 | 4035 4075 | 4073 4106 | -0.44 A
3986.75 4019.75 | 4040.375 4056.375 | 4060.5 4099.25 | -1.29 A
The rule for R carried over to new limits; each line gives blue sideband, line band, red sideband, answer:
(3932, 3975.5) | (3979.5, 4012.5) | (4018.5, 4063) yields -0.11 mag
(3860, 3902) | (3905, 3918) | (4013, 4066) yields -0.01 mag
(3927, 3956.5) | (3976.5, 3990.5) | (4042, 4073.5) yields -0.07 mag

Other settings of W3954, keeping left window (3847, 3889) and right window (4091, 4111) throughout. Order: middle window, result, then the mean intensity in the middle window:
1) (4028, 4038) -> -0.14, 10.1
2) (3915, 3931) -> 0.01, 8.24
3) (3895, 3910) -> 0.02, 8.05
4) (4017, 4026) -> -0.17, 10.4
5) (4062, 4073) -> -0.06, 9.64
